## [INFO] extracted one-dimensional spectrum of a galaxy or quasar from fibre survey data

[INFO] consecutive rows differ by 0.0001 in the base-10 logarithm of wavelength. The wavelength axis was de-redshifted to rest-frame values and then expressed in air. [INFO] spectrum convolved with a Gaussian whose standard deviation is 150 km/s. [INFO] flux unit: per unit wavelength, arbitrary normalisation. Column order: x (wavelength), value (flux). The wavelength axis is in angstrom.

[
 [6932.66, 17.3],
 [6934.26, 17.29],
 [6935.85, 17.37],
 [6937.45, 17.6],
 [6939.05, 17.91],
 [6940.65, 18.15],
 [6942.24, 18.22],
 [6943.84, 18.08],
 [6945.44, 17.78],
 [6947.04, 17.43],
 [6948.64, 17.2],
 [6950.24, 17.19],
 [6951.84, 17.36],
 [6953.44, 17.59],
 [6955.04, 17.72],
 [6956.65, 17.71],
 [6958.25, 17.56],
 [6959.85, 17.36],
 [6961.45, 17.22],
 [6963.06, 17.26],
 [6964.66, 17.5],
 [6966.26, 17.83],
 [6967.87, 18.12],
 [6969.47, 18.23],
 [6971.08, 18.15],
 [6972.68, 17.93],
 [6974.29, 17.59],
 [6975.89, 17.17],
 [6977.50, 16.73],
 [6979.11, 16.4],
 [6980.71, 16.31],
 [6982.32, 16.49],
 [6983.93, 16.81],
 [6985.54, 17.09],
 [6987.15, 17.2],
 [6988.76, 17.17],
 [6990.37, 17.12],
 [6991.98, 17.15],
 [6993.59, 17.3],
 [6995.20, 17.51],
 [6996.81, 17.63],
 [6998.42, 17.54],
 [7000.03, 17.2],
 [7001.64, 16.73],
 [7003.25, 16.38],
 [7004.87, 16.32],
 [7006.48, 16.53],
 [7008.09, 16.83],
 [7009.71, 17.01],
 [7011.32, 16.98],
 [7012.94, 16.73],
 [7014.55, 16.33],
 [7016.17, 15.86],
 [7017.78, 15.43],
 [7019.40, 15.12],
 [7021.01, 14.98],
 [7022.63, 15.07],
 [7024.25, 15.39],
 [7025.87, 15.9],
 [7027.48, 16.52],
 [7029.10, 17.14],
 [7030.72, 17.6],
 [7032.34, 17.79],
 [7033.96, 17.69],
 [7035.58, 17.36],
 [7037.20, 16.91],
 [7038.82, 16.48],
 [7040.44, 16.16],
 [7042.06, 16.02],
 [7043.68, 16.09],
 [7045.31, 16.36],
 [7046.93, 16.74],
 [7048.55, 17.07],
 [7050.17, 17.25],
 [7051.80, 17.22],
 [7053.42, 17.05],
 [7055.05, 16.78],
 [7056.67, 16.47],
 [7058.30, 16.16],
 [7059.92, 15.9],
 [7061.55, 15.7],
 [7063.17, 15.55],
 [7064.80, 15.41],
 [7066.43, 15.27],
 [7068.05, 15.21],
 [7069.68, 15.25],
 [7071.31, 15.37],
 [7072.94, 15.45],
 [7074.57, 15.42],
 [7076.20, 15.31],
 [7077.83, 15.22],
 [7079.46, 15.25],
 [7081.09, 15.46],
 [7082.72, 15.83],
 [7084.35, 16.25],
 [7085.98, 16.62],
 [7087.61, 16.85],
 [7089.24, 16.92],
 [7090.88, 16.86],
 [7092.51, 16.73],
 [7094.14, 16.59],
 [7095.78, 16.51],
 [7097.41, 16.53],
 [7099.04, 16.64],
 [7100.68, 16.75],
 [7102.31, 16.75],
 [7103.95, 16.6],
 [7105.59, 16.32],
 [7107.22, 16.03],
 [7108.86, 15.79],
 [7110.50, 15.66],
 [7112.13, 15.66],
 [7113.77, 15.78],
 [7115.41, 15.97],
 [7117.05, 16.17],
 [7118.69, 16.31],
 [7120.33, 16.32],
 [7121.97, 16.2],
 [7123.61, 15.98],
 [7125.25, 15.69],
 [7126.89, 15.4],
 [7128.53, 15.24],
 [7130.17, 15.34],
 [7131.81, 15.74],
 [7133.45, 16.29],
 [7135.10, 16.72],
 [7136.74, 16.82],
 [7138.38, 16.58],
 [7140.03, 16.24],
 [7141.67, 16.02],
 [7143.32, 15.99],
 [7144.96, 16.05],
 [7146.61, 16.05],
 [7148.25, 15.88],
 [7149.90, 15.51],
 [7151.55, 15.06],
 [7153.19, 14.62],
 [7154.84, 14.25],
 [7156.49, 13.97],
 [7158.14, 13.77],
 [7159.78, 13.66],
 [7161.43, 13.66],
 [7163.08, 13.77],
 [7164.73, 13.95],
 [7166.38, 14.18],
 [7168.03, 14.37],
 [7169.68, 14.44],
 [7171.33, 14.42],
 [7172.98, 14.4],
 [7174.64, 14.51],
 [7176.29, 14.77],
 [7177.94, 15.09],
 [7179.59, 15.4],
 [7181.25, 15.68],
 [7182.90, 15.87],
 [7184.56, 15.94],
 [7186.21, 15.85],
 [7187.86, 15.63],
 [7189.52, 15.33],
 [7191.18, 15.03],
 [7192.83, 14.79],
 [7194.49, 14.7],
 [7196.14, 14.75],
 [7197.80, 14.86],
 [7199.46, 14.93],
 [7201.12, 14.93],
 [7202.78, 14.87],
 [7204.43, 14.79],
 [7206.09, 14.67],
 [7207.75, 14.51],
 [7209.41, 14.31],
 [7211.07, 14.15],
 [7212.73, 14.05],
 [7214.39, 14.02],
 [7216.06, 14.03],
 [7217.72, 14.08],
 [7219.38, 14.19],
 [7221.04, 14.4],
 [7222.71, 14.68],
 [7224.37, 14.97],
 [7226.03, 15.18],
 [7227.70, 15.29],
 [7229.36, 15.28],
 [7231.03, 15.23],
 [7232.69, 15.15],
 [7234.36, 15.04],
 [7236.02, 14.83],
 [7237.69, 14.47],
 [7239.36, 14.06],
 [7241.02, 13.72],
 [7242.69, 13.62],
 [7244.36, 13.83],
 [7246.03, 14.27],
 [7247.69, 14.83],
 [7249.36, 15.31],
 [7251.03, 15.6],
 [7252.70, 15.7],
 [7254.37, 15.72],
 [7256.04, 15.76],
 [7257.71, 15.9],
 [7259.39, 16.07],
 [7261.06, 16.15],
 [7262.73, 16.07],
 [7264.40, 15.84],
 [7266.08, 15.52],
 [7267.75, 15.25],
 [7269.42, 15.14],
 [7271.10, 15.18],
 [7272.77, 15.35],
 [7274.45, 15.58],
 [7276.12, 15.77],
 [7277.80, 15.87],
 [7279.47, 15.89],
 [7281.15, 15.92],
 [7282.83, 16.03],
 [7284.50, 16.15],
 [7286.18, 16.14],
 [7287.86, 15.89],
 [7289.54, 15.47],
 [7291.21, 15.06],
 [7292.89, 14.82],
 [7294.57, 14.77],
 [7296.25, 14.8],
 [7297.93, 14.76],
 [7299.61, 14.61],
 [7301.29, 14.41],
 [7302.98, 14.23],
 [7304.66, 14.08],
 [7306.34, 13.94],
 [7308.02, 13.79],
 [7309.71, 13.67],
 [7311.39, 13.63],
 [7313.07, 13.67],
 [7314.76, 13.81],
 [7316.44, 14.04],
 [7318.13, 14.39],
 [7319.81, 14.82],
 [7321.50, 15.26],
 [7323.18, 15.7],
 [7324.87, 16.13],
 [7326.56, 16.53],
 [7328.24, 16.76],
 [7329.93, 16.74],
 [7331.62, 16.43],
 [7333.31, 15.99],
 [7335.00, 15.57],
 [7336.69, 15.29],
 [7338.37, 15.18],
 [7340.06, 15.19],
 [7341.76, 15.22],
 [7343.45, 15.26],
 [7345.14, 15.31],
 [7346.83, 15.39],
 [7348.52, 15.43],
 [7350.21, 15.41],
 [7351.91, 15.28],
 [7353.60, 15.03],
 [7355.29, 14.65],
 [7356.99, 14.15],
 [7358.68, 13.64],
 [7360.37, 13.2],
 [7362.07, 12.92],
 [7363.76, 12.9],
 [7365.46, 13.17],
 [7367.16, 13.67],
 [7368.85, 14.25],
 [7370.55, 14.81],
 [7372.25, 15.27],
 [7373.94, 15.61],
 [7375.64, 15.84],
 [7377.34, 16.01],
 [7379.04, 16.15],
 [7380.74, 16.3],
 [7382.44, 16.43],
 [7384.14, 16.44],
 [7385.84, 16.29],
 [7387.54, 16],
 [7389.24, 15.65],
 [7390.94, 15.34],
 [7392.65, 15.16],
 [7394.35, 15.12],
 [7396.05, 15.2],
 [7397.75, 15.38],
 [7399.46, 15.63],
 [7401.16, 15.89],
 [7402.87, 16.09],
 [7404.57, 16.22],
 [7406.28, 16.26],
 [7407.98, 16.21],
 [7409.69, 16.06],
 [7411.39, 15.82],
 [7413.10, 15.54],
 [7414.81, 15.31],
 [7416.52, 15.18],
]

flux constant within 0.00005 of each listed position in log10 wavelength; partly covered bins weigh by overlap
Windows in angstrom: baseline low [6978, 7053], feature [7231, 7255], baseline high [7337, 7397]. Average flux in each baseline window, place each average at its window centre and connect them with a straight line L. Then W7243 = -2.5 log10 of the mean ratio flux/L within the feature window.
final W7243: 0.06 mag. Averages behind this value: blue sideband 16.7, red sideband 15.1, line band 14.7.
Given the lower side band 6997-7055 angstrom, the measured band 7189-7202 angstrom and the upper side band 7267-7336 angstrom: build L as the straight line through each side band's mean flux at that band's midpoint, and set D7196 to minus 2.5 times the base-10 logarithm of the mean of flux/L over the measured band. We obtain 0.06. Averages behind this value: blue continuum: 16.6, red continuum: 15.2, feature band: 14.9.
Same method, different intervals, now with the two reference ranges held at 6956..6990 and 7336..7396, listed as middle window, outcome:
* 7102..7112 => 0.03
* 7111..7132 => 0.04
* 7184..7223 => 0.09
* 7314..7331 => -0.01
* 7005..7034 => 0.05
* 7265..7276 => 0.02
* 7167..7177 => 0.12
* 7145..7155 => 0.07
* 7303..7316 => 0.11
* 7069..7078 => 0.10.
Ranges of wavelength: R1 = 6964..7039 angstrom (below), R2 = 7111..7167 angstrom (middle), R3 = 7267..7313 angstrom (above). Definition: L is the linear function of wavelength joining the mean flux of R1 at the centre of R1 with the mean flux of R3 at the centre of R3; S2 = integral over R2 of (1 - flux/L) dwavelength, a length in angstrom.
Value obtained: 1.9 angstrom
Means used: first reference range 16.9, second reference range 15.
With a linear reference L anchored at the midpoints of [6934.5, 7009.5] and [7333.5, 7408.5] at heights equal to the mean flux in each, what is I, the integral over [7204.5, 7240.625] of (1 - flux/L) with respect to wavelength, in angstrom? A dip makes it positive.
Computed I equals 3.2 angstrom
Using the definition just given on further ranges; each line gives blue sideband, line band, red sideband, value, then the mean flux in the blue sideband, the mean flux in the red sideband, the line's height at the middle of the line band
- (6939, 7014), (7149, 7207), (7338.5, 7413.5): 5.36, 17.3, 15.2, 16.3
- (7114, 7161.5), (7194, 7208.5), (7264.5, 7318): 0.52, 15.6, 14.9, 15.3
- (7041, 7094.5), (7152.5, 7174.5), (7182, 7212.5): 1.66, 16.1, 15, 15.3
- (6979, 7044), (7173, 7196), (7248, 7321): 0.66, 16.6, 15.1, 15.7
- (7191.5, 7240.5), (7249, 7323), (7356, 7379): -3.18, 14.7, 14.3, 14.5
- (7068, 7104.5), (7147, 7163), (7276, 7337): 1.34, 16.1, 15.1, 15.8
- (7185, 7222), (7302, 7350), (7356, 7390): -0.61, 14.7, 14.9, 14.9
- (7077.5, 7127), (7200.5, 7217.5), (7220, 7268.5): 1.05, 16.2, 15.1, 15.4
